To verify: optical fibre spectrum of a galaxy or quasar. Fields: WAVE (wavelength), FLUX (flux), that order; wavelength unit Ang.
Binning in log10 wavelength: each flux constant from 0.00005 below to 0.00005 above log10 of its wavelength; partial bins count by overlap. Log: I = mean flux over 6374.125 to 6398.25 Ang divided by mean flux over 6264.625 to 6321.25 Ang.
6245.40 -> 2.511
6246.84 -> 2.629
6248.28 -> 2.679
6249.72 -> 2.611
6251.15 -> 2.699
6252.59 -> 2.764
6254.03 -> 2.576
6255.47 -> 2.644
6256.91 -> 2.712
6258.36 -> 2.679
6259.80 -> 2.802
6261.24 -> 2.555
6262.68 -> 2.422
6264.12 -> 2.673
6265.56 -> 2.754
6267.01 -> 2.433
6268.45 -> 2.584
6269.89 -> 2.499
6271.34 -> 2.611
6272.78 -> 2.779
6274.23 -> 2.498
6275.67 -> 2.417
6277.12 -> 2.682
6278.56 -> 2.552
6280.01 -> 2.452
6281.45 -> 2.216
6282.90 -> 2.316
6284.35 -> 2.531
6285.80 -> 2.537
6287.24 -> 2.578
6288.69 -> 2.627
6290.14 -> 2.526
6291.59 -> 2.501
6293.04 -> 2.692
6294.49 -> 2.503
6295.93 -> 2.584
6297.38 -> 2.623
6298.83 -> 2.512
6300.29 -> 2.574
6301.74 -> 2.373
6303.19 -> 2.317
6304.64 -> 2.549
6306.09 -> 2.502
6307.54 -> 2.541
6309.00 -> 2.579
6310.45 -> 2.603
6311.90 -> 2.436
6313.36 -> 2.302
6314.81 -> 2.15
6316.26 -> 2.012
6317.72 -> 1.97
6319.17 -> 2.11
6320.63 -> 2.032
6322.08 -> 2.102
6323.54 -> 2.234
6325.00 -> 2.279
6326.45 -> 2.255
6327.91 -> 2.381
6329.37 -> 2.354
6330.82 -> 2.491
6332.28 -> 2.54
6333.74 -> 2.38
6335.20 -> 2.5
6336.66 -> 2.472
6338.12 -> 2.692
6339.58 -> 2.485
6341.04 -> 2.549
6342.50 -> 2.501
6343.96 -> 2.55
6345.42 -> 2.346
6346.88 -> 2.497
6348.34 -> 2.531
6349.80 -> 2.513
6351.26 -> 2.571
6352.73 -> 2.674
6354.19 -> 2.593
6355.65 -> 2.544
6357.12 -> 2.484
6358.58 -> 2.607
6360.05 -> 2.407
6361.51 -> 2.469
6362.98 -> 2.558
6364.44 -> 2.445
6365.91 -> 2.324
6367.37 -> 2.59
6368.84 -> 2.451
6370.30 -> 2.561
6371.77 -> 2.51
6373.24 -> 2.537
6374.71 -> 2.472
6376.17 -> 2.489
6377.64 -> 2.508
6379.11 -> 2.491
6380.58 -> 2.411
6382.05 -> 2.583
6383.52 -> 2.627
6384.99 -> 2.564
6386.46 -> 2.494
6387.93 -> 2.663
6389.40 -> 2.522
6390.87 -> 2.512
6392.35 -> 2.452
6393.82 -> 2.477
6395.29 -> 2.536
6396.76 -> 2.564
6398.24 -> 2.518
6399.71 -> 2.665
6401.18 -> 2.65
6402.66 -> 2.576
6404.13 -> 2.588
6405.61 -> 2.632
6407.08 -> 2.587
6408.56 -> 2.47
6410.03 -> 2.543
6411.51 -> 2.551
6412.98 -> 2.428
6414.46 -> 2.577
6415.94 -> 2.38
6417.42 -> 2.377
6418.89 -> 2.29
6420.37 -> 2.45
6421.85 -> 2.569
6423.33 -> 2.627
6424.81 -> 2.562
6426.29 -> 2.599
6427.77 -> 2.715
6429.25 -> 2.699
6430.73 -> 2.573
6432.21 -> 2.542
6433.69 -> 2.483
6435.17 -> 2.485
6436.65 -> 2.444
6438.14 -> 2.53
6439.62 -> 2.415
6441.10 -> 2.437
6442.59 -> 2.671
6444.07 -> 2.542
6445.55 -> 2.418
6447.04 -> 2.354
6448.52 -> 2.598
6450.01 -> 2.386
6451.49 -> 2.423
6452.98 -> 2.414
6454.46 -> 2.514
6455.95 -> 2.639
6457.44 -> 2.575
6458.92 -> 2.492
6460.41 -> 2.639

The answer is 1.02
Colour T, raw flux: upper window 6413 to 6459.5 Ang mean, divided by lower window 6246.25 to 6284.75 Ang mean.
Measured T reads 0.97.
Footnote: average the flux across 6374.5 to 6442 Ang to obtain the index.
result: 2.53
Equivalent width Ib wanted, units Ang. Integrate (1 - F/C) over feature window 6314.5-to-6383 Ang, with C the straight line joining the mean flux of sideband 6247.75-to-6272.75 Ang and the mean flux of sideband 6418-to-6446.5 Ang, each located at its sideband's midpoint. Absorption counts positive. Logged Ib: 3.9 Ang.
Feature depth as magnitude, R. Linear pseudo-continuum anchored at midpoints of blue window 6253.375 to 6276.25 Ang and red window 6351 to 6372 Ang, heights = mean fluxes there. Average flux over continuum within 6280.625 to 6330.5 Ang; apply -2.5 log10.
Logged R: 0.08 mag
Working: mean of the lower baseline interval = 2.6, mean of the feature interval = 2.4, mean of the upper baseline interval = 2.52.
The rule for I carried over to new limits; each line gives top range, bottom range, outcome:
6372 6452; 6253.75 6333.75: 1.02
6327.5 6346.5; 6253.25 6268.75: 0.95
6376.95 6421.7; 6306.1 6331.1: 1.10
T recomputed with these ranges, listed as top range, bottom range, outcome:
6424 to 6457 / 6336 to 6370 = 1.00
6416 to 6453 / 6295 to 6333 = 1.06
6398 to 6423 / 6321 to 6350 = 1.04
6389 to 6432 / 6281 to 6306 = 1.01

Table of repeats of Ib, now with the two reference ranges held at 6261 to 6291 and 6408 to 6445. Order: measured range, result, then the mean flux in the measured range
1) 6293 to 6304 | 0.09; 2.51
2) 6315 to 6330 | 2.13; 2.17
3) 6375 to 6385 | 0.02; 2.52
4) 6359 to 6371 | 0.22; 2.48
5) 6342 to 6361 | 0.02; 2.52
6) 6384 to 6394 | -0.04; 2.53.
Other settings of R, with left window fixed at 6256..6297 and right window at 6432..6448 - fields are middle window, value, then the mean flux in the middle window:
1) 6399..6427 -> -0.02 mag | 2.53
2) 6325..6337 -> 0.05 mag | 2.41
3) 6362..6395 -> 0.00 mag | 2.51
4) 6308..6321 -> 0.13 mag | 2.25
